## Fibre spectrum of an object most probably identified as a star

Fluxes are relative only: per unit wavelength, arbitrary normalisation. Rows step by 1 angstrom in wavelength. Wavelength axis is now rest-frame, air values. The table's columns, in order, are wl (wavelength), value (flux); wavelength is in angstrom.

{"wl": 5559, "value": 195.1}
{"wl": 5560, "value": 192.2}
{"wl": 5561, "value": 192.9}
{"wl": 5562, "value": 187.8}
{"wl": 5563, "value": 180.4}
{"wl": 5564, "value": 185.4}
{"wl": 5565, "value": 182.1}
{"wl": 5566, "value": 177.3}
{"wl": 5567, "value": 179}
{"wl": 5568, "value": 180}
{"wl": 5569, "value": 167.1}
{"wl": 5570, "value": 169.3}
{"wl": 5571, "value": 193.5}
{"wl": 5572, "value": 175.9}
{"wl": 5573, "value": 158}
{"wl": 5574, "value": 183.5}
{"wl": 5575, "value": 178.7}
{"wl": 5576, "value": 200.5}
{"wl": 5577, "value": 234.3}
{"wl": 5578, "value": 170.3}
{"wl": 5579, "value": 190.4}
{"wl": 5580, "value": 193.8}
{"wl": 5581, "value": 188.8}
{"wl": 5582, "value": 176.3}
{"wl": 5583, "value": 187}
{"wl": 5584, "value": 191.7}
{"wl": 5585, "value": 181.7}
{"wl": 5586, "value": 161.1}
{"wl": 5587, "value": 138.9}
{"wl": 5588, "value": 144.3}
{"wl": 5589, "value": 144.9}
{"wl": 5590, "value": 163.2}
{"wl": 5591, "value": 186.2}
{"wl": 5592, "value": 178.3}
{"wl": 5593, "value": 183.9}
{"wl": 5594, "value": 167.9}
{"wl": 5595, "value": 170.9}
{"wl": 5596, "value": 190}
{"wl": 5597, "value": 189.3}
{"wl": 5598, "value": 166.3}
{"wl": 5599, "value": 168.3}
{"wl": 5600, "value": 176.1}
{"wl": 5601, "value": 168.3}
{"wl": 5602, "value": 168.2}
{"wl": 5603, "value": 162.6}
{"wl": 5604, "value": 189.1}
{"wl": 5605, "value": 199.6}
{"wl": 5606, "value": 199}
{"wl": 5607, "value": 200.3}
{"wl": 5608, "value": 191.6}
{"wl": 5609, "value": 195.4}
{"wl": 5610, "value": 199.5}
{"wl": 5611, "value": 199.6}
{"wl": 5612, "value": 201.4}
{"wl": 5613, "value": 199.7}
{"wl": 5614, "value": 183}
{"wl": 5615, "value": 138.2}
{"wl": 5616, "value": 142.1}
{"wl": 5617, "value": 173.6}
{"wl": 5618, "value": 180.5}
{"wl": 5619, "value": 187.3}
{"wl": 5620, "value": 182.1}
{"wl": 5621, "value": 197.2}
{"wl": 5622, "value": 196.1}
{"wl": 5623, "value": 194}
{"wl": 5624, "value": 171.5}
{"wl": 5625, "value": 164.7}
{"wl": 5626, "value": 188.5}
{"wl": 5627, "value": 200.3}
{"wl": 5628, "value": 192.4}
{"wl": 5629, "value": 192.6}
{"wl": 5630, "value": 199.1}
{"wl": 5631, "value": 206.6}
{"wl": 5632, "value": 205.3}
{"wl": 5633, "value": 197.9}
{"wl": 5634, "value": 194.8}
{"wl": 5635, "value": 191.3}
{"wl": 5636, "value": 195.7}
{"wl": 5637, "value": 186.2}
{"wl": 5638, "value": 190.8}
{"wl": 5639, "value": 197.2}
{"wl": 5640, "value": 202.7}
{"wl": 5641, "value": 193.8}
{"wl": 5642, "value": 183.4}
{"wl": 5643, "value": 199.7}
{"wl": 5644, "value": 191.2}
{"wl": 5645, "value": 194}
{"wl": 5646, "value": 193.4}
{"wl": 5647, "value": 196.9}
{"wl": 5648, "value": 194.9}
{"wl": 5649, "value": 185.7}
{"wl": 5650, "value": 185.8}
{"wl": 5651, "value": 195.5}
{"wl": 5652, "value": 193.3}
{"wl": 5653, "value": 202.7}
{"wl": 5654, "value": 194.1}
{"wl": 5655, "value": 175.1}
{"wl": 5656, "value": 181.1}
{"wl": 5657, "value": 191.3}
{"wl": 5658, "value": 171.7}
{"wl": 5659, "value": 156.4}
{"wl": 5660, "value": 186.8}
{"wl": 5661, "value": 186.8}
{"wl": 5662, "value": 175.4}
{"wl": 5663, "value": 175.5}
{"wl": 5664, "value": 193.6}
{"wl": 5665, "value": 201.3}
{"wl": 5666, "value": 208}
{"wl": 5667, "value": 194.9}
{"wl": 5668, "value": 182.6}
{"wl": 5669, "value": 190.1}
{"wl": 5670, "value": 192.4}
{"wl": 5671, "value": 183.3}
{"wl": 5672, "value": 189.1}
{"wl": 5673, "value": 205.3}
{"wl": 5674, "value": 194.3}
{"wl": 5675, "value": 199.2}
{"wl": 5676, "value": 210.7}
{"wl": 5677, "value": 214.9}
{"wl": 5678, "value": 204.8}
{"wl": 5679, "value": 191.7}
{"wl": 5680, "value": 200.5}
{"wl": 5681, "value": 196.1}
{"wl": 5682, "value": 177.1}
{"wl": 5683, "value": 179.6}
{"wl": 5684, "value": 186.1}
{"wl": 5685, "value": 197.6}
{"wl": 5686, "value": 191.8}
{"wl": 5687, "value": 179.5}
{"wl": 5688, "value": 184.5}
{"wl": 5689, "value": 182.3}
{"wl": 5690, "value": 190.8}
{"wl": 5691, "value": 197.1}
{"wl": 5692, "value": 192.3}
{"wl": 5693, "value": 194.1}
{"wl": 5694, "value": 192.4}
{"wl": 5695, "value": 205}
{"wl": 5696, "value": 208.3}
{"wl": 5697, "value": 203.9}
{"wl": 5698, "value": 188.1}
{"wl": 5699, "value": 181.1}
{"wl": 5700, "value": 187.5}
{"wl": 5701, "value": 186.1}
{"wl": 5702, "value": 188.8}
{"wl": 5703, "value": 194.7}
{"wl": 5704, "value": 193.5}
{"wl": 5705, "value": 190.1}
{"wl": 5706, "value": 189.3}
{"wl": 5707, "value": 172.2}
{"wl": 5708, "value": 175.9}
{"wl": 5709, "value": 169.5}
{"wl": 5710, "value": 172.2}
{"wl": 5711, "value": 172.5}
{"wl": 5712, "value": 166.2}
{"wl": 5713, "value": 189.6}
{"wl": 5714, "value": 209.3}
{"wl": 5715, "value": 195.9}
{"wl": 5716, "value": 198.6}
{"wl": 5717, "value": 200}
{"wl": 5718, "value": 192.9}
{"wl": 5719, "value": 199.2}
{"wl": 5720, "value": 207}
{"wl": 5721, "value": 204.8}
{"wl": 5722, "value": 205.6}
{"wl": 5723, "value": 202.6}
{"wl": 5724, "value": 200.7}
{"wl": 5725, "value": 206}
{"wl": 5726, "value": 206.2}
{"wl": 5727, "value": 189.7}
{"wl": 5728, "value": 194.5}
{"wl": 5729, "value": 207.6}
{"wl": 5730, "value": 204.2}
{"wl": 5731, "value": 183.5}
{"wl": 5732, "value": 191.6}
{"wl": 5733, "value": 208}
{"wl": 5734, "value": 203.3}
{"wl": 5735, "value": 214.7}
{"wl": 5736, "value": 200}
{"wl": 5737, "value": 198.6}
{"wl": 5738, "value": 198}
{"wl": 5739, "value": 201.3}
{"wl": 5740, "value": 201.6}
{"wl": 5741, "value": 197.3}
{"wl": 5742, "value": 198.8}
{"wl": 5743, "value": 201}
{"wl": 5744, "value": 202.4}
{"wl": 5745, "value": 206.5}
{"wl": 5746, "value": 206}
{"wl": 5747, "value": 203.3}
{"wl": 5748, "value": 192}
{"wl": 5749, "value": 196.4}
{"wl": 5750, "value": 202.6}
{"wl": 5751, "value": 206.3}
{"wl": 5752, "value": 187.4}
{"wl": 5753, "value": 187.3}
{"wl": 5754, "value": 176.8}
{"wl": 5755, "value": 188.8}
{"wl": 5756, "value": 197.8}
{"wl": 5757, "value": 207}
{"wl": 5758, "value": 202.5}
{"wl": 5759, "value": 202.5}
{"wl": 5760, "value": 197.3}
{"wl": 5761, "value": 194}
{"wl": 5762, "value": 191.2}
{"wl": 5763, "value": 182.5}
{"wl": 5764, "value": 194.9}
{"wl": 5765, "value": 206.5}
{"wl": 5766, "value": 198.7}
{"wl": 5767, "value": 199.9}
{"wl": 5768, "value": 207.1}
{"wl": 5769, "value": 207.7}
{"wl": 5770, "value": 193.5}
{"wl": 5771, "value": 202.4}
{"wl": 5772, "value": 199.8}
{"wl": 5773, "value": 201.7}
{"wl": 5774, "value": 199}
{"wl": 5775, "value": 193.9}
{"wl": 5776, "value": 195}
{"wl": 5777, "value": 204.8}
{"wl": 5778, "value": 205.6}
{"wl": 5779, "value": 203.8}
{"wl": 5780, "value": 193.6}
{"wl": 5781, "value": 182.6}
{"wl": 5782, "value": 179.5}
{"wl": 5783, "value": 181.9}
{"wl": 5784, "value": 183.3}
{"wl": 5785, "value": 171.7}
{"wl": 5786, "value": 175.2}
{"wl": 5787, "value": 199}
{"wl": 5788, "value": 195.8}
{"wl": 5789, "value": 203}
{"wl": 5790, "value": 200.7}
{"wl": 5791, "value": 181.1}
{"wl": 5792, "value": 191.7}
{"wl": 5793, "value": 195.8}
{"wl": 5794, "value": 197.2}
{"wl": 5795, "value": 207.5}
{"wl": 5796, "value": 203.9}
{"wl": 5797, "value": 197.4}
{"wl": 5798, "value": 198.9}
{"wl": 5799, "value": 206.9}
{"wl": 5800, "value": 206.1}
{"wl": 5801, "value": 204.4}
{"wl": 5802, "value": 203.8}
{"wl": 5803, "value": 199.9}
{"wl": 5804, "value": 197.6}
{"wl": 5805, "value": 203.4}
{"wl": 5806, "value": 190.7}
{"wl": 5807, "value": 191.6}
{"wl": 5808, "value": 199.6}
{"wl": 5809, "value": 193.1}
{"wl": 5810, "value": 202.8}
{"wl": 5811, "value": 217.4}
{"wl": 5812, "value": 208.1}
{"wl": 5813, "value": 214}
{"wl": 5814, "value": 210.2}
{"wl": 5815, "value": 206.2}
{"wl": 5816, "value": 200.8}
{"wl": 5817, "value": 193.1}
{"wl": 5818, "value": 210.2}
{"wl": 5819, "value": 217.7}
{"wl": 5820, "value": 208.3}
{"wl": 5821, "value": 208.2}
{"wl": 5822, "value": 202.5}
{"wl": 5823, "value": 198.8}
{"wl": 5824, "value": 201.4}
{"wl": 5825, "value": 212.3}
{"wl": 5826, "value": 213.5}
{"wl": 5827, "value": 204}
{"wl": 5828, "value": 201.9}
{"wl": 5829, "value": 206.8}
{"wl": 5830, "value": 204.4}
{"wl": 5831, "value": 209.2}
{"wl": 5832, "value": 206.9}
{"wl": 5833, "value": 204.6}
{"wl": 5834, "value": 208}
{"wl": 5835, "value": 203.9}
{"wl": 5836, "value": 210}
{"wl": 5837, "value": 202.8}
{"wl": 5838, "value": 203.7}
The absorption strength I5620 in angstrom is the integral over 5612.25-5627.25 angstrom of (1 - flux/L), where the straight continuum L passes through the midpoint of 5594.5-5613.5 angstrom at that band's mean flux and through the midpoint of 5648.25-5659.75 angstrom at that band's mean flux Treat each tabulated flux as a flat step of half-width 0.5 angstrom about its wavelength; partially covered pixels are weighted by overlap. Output 0.47 angstrom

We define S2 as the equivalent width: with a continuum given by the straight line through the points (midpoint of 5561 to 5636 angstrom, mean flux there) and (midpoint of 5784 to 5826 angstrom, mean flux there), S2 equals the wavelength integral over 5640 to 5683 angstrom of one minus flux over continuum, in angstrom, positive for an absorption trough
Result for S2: -0.7 angstrom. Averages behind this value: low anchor 183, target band 191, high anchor 201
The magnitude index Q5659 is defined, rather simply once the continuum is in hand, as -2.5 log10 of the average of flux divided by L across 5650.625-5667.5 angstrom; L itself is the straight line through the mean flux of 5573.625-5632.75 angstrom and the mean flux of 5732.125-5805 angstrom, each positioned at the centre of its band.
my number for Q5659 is 0.003 mag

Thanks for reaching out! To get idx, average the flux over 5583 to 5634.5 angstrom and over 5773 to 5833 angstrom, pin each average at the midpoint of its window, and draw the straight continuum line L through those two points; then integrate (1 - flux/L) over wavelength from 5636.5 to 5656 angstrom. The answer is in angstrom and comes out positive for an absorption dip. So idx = -0.7 angstrom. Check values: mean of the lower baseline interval 182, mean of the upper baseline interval 200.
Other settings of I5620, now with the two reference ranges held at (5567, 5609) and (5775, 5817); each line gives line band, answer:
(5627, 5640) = -0.9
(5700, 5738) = -0.7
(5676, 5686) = -0.4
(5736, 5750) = -0.5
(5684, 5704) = -0.4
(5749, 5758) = 0.0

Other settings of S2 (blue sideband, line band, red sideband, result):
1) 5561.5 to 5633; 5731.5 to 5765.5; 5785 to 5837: -0.4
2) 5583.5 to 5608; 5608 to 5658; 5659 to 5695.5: -1.9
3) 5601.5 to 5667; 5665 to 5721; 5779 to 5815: 0.0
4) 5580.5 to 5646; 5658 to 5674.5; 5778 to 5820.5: 0.0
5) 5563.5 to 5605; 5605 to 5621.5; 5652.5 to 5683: -0.4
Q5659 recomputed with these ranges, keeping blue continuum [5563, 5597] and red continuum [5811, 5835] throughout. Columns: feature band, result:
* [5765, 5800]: 0.03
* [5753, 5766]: 0.02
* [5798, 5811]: 0.02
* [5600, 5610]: -0.03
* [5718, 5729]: -0.04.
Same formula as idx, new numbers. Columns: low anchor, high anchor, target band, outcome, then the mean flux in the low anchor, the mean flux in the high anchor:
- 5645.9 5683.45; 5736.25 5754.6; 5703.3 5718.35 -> 0.70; 191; 198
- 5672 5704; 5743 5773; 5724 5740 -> -0.33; 194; 198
